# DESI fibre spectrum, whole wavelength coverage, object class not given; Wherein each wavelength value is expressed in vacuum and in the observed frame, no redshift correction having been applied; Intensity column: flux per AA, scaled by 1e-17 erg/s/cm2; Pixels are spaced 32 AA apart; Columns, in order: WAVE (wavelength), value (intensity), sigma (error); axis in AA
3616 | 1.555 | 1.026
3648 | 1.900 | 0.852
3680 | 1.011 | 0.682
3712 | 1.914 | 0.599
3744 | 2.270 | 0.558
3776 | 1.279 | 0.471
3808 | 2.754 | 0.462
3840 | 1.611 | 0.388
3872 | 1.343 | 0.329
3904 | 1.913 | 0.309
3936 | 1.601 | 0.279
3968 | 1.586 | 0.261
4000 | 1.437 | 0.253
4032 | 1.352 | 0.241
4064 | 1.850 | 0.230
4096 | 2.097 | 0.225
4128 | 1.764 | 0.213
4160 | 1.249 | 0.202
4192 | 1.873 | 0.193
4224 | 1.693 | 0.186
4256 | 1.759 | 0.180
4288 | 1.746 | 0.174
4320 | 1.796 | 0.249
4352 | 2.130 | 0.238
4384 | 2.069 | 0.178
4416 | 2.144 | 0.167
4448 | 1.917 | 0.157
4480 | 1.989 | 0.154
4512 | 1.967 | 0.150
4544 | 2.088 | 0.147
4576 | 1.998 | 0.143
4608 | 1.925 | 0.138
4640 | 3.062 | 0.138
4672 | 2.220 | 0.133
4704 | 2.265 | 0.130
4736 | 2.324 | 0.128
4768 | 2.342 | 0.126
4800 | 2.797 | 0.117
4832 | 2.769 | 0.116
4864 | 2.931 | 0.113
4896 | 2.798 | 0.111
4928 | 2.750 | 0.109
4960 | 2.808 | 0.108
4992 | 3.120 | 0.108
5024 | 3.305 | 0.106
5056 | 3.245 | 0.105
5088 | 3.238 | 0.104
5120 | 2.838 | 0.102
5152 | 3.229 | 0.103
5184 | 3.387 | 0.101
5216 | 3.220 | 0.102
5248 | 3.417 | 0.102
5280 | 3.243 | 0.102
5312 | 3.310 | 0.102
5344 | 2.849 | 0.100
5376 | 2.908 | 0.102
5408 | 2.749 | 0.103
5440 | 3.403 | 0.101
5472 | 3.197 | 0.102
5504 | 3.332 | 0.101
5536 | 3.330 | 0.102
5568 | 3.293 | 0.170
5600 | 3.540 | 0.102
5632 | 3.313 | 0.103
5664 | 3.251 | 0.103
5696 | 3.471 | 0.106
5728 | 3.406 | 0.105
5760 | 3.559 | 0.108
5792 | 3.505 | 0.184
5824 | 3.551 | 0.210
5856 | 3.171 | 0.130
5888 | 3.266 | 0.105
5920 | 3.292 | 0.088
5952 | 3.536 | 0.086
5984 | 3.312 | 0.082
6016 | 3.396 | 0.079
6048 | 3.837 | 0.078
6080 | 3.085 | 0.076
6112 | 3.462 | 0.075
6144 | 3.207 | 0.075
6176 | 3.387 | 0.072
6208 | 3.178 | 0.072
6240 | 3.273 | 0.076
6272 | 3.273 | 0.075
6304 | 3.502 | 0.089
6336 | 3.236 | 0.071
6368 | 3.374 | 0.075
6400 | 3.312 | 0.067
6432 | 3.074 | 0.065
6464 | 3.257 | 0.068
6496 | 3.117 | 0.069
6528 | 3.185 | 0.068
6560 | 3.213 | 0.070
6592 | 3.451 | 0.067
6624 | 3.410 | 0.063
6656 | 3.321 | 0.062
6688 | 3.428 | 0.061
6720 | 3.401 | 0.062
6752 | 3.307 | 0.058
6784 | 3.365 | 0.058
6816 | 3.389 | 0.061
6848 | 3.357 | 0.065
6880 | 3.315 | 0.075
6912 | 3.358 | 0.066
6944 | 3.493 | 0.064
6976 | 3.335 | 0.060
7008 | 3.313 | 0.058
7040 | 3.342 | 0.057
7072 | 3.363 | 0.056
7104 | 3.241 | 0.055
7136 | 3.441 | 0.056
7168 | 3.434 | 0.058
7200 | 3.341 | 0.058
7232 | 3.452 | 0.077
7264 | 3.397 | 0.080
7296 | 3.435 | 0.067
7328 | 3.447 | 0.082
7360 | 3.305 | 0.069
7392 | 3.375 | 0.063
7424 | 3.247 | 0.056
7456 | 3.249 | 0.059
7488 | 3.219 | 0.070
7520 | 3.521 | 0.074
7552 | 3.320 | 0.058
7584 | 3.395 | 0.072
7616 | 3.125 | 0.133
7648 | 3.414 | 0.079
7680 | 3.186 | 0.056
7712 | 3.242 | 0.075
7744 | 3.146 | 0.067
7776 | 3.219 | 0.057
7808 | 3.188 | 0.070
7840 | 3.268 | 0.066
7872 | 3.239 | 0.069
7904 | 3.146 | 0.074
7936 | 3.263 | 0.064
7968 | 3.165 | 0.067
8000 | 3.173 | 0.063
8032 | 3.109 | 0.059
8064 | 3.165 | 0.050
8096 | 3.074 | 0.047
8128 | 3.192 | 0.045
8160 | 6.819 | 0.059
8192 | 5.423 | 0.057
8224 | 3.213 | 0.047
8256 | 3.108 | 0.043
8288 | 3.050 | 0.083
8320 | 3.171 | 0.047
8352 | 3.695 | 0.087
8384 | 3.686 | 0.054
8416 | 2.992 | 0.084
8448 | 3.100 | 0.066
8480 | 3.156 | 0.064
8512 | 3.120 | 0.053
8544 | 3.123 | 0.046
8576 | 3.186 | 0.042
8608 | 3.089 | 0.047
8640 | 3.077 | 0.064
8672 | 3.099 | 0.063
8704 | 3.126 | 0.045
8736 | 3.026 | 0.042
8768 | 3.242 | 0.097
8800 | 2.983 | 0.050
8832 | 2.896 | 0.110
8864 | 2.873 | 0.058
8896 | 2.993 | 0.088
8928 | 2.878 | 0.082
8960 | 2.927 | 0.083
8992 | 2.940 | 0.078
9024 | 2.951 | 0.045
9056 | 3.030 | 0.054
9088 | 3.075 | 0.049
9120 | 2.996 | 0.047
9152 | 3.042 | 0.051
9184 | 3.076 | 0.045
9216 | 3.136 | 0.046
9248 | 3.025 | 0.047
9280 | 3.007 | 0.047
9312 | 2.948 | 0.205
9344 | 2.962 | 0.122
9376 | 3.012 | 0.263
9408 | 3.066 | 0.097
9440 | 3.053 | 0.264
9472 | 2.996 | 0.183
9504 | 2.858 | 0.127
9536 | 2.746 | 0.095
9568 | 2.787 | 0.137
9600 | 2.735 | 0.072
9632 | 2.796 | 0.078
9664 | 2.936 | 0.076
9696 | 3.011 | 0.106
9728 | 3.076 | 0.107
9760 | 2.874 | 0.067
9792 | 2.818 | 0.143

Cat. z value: 0.245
